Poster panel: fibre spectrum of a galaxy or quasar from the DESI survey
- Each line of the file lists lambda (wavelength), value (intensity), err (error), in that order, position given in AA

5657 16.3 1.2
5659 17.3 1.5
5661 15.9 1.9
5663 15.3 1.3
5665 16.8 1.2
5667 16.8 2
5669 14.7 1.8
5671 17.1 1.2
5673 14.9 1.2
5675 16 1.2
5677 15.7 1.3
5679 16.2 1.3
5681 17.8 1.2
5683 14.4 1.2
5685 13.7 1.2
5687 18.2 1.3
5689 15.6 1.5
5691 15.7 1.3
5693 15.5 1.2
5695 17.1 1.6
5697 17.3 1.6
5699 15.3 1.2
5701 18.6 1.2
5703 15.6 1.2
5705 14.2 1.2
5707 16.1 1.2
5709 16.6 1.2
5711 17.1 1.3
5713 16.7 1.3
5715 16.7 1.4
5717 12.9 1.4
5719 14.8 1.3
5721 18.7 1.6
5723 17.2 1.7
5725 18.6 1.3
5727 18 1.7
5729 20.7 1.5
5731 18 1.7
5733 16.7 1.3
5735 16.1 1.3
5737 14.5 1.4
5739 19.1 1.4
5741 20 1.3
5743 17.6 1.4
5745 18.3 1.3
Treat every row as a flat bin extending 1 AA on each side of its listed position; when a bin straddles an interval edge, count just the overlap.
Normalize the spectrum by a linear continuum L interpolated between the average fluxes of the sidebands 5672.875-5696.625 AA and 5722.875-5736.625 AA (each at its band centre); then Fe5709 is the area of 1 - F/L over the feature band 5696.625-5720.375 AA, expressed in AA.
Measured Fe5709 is 1.3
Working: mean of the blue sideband 16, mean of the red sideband 17.8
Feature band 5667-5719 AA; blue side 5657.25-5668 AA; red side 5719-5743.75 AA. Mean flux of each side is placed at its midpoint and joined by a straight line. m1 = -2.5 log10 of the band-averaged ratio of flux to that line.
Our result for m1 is 0.07 mag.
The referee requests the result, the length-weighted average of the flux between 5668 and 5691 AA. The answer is 15.8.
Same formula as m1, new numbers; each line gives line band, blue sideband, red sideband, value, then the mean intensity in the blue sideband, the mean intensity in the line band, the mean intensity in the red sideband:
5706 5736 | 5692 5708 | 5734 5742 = -0.007 mag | 16.2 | 17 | 17.4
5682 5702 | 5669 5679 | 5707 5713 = 0.009 mag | 15.8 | 16.1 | 16.7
